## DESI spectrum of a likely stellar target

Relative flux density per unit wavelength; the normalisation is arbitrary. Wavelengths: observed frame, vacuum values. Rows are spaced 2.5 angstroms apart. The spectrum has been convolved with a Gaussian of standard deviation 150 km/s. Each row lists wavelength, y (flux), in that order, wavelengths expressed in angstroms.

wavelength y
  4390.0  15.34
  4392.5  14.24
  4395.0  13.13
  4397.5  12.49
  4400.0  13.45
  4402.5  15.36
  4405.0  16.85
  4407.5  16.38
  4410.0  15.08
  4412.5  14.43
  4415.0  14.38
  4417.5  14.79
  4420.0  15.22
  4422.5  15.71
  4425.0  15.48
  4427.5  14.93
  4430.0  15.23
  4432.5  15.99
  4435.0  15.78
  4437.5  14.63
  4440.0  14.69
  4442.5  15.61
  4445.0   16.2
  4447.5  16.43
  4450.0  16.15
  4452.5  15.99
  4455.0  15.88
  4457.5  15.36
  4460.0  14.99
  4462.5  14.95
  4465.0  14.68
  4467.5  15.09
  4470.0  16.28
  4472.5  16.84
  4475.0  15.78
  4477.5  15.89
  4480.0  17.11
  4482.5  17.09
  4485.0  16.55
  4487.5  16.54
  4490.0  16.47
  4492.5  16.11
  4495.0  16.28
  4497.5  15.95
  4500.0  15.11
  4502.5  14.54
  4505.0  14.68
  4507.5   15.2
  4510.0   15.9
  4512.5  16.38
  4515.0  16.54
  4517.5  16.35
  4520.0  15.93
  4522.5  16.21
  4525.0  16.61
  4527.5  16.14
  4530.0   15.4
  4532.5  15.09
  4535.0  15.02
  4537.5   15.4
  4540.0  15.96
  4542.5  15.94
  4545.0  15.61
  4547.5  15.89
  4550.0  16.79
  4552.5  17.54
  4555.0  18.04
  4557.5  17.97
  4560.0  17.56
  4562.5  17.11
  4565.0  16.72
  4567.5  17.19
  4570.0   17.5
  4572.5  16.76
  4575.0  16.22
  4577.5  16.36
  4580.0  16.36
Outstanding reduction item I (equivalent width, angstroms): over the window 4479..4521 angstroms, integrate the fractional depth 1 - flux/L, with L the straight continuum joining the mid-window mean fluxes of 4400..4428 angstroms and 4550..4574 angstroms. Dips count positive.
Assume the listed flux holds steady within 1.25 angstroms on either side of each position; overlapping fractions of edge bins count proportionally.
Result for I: 1.07 angstroms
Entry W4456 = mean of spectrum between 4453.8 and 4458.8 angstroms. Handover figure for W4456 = 15.6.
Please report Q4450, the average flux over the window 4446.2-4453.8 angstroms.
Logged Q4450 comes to 16.2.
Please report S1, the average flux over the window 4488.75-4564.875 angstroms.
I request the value 16.1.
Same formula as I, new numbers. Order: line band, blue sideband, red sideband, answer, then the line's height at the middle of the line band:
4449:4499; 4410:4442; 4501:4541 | -1.9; 15.4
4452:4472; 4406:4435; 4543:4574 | 0.5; 15.8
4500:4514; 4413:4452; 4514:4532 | 0.6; 16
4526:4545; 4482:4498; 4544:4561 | 1.5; 16.9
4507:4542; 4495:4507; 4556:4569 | 0.3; 16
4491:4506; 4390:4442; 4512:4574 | 0.4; 15.9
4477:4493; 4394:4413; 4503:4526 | -1.0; 15.6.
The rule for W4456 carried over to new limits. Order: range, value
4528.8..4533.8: 15.2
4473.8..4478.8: 15.8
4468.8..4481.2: 16.4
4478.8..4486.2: 16.9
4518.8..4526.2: 16.2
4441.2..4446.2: 15.9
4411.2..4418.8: 14.5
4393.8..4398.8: 12.8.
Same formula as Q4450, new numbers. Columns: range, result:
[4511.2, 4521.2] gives 16.3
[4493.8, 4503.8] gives 15.5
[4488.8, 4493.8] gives 16.3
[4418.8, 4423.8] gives 15.5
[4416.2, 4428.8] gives 15.2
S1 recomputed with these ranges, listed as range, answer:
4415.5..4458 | 15.5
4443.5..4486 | 16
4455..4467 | 15.1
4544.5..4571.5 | 17.1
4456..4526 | 15.9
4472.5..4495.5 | 16.5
